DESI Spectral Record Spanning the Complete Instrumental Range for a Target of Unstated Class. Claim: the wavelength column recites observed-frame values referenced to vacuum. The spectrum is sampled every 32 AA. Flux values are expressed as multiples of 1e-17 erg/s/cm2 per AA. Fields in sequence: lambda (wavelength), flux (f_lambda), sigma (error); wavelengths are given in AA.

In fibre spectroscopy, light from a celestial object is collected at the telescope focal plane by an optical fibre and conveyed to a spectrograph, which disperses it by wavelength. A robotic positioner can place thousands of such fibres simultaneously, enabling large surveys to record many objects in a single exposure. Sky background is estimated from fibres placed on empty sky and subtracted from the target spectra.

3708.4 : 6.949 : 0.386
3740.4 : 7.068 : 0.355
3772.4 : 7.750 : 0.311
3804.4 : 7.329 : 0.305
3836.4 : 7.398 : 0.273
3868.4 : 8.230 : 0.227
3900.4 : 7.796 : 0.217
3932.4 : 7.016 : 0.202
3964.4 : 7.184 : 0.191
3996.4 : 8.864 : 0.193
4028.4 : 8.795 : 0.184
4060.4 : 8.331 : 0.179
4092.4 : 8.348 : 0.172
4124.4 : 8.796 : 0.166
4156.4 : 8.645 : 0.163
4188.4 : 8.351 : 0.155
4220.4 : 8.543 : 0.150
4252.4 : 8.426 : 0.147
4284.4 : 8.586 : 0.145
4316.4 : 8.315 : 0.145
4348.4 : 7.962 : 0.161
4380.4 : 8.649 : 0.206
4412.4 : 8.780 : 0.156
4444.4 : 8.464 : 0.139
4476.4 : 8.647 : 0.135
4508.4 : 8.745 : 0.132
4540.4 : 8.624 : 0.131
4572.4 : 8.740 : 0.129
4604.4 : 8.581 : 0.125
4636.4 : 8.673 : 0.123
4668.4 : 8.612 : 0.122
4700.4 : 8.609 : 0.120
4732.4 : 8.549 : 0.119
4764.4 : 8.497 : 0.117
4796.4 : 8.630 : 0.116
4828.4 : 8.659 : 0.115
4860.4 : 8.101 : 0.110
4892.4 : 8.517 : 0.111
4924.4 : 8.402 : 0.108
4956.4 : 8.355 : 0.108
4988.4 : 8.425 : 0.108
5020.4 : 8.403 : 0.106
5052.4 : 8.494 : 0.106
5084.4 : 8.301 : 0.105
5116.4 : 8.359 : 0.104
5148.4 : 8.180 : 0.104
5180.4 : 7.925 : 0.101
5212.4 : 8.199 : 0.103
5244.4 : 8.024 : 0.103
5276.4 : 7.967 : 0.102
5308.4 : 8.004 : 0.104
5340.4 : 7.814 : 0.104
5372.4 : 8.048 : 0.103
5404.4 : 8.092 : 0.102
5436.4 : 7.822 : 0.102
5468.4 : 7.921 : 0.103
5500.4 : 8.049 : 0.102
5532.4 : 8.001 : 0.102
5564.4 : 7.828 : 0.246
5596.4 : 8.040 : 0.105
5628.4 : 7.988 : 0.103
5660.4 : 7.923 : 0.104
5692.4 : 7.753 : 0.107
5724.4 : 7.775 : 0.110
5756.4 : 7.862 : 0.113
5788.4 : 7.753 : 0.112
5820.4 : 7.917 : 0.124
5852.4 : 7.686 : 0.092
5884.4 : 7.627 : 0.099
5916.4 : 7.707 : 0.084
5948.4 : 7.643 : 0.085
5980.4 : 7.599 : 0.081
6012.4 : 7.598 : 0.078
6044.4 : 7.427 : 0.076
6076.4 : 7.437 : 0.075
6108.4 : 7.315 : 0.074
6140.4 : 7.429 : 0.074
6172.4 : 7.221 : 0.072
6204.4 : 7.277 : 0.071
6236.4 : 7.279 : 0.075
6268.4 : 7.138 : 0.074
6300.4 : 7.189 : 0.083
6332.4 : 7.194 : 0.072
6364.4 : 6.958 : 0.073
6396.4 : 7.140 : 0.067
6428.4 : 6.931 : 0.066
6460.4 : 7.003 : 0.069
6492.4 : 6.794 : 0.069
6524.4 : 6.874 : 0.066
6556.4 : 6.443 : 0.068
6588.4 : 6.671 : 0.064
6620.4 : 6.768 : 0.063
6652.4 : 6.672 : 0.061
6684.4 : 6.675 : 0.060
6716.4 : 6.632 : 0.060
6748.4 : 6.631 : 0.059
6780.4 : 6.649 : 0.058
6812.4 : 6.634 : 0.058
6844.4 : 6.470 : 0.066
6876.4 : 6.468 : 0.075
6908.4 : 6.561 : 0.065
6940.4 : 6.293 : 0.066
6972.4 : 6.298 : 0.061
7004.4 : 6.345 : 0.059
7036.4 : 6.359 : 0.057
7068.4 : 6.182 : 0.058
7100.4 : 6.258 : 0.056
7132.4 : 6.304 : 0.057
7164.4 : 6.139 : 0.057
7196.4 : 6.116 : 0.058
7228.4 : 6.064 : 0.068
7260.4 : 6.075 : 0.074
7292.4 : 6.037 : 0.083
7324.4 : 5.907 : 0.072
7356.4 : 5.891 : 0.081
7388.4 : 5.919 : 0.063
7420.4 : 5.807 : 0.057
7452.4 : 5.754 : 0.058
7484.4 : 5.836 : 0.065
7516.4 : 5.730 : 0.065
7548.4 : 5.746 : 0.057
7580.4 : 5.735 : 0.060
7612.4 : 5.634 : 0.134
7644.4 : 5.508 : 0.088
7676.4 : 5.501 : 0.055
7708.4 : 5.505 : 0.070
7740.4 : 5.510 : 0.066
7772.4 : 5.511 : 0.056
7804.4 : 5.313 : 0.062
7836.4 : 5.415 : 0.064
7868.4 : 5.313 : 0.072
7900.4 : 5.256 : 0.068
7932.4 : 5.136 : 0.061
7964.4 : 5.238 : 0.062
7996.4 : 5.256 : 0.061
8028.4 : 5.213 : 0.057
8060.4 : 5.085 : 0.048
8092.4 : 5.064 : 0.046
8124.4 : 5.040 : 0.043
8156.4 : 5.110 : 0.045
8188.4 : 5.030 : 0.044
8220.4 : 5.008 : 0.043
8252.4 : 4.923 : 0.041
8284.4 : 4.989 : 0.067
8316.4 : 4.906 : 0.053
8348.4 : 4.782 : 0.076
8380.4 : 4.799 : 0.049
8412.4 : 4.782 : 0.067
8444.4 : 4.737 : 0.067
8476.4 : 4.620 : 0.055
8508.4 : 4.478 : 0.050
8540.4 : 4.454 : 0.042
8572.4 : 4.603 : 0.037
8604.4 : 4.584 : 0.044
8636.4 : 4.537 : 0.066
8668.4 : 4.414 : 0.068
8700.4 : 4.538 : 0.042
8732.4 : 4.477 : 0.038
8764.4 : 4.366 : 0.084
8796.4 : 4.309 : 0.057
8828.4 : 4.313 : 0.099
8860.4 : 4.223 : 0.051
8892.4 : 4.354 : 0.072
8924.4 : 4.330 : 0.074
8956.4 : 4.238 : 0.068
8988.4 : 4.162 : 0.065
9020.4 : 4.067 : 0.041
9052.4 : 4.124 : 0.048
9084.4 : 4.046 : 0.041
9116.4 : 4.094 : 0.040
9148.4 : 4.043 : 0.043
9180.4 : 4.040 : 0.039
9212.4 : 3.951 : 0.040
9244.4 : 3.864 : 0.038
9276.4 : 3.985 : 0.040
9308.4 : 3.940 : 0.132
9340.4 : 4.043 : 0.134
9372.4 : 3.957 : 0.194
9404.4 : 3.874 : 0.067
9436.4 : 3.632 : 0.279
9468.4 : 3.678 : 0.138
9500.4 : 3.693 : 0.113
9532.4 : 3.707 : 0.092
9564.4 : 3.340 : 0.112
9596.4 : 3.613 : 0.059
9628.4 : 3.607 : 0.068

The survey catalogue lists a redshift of 0.00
